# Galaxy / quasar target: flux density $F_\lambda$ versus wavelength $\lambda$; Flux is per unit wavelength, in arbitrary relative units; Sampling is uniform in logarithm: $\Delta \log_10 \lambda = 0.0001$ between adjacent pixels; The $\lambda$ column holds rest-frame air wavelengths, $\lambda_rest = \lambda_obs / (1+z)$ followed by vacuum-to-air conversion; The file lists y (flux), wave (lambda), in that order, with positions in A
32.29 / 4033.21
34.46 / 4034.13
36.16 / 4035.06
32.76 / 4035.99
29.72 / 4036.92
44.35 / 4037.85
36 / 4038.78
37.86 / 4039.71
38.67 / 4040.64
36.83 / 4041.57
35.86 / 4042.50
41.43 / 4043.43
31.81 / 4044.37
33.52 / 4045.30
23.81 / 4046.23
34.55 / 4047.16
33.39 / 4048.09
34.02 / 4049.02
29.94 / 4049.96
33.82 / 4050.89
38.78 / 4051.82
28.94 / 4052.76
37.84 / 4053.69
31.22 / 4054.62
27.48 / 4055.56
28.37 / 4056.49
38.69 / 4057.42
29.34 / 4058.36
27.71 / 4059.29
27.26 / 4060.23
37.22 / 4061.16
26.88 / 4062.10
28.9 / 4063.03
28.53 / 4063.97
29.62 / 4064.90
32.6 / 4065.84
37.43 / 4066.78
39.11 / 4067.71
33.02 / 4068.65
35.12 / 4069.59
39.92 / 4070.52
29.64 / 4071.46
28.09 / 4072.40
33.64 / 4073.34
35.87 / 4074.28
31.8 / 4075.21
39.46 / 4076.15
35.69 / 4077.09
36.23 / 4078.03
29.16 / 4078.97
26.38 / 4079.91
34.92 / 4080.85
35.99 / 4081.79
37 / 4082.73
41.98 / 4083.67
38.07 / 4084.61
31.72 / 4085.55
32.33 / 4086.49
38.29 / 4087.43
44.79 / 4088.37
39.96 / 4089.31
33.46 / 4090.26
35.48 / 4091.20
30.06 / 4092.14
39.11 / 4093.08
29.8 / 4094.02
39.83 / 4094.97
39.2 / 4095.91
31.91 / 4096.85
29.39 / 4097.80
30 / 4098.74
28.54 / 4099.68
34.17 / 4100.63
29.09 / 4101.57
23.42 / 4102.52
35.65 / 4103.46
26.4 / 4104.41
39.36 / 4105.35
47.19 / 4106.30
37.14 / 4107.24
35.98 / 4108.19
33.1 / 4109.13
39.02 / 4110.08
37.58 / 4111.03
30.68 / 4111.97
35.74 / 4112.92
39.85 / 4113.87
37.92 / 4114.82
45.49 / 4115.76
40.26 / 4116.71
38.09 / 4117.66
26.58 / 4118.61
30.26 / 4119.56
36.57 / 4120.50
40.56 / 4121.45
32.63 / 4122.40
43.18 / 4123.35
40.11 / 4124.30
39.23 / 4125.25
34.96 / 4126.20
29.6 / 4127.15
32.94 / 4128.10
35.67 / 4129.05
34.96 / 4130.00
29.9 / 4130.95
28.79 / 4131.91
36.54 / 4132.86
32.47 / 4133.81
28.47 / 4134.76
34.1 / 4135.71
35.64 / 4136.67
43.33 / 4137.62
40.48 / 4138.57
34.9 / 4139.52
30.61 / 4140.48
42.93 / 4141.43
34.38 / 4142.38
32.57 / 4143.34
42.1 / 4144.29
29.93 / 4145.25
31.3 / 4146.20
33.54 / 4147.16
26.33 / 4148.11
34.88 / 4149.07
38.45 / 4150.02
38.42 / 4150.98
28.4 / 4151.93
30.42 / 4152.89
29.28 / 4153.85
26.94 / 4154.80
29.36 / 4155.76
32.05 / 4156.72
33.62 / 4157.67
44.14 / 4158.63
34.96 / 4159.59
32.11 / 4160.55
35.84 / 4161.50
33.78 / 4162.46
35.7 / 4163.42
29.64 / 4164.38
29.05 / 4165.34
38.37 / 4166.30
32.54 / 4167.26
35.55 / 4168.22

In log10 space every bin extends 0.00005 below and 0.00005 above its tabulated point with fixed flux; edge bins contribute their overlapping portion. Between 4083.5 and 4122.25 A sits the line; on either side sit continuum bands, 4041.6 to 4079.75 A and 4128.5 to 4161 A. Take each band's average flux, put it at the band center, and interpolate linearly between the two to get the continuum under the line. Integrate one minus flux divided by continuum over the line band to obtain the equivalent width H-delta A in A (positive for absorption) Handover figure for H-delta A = -2.3 A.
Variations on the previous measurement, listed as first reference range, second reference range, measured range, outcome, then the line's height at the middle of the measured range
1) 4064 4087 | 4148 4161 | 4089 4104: 0.4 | 33.9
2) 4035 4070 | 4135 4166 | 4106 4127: -2.1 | 33.8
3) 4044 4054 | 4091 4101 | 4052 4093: -0.8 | 33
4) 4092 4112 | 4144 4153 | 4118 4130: -0.5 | 33.7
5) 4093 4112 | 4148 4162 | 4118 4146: -1.1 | 33.6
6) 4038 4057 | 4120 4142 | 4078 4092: -0.4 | 34.7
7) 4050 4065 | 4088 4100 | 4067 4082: -0.5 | 32.9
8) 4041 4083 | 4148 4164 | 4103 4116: -1.5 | 33.2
